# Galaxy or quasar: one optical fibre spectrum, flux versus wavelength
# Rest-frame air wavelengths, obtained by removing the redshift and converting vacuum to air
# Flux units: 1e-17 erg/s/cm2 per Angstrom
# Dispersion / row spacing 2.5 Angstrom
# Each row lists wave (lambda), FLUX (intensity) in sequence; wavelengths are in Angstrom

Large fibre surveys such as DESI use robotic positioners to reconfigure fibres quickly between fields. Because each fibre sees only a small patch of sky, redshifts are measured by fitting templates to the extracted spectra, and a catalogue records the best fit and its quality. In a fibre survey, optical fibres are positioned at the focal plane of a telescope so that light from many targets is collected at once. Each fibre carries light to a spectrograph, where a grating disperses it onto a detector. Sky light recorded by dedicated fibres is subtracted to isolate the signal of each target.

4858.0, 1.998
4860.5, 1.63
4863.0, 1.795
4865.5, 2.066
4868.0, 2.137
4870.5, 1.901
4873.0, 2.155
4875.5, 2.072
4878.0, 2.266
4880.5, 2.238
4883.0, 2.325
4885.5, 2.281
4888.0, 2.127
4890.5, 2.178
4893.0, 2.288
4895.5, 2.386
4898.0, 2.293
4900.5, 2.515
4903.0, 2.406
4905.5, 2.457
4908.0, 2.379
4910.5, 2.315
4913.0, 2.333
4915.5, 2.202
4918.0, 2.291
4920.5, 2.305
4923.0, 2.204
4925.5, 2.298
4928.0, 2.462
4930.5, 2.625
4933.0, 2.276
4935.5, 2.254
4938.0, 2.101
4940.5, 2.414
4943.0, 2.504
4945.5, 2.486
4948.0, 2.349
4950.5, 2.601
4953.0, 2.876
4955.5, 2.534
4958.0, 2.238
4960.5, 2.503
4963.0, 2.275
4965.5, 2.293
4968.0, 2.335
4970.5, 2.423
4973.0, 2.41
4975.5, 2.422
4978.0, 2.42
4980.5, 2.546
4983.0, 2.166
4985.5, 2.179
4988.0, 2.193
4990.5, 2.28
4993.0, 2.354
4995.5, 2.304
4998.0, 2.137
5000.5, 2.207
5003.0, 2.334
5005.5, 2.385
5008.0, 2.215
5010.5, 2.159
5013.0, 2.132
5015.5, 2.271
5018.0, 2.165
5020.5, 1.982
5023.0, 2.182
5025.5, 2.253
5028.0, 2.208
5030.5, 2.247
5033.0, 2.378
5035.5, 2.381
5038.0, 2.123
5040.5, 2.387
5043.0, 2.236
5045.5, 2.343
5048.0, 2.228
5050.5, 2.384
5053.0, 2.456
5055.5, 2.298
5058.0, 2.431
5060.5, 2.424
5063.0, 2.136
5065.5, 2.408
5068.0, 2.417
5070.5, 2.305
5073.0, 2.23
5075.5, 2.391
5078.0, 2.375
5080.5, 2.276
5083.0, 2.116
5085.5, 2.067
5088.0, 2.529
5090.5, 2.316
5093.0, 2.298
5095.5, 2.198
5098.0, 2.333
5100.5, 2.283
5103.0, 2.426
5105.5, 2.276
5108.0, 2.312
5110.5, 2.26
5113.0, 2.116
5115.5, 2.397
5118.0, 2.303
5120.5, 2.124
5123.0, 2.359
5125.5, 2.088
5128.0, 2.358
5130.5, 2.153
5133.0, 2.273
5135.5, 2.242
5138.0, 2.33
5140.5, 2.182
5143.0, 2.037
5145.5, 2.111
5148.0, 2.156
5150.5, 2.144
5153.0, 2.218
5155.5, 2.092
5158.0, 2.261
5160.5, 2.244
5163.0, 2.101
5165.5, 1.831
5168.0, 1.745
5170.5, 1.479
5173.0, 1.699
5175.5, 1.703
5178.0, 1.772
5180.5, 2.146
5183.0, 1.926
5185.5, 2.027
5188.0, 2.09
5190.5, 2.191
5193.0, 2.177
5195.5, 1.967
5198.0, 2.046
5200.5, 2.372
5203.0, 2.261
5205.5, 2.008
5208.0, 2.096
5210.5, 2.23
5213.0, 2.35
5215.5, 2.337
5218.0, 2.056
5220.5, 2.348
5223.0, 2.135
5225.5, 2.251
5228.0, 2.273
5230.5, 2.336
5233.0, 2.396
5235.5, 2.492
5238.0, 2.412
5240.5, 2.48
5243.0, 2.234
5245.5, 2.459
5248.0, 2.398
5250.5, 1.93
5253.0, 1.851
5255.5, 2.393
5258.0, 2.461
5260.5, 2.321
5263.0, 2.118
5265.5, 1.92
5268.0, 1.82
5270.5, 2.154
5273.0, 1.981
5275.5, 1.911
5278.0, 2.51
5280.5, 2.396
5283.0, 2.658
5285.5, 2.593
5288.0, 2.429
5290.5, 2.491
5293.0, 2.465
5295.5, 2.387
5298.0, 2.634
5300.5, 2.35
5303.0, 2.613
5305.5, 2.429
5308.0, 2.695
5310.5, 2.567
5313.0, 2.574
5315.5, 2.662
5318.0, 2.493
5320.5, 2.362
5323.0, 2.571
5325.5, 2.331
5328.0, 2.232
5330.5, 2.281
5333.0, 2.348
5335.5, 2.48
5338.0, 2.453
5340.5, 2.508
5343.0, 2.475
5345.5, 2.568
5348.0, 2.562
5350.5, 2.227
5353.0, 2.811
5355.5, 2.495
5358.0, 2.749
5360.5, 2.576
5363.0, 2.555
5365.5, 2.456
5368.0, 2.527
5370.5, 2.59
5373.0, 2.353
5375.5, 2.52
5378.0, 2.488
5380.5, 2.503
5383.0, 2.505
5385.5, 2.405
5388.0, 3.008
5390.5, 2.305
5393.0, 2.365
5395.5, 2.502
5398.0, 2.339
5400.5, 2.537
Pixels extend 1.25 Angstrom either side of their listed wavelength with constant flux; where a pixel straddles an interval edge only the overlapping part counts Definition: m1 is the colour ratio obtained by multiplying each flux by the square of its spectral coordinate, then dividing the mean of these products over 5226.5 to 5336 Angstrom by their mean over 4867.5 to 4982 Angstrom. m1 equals 1.2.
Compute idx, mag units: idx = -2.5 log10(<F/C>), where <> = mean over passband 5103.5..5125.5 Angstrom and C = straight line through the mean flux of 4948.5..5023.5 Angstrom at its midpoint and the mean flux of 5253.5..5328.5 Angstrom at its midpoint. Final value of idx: 0.038 mag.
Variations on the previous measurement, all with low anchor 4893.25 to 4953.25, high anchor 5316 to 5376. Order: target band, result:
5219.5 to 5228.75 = 0.09 mag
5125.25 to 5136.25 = 0.09 mag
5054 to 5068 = 0.03 mag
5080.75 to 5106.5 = 0.06 mag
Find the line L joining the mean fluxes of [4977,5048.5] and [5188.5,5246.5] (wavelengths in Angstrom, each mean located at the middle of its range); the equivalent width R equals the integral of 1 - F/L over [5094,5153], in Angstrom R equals 0.4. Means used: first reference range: 2.25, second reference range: 2.25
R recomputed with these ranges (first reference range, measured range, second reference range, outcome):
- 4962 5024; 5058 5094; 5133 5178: -2.7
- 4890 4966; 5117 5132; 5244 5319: 0.9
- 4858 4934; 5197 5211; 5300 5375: 1.5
